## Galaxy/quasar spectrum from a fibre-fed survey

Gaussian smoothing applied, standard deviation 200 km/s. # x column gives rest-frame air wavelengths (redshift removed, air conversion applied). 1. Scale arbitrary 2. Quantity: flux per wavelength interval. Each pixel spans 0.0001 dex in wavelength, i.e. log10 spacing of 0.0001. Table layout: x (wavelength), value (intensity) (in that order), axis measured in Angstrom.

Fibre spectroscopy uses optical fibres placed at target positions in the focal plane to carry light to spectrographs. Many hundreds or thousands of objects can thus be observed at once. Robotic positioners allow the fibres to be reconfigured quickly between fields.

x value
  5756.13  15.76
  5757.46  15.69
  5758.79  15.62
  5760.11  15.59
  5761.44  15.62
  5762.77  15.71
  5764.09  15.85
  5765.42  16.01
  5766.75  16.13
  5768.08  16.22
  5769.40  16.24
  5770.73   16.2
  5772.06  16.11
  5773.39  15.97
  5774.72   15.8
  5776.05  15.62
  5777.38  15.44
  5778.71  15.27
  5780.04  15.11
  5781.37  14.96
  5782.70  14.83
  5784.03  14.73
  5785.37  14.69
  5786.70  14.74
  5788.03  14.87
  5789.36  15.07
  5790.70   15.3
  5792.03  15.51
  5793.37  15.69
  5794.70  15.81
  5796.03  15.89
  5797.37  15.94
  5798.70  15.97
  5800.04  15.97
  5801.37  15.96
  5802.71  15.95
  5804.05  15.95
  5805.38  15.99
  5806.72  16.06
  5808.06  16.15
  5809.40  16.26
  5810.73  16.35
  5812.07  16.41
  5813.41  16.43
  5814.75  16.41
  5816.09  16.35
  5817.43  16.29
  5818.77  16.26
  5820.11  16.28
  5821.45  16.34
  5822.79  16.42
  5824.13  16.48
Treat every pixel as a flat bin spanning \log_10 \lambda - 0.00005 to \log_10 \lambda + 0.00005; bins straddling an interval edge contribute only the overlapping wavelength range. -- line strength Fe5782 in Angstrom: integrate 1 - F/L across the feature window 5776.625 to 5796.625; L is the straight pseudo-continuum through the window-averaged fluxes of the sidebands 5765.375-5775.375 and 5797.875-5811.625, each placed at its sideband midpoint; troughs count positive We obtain 1.1 Angstrom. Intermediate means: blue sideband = 16.1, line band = 15.2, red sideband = 16.1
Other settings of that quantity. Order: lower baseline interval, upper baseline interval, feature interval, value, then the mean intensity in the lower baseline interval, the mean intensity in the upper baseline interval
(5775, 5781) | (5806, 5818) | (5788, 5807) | 0.2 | 15.4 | 16.3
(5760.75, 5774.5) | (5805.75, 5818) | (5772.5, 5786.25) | 0.7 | 16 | 16.3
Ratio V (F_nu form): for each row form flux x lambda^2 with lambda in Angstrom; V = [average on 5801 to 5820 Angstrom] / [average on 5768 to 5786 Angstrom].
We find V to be 1.1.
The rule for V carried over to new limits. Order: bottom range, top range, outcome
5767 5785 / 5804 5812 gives 1.05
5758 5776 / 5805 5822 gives 1.04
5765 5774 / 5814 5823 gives 1.03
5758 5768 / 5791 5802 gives 1.01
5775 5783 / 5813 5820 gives 1.08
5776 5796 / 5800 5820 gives 1.08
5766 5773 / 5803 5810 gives 1.01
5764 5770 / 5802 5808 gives 1.01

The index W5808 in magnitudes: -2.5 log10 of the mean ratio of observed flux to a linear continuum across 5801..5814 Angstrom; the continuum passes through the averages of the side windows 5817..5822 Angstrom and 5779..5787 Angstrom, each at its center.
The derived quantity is -0.02 mag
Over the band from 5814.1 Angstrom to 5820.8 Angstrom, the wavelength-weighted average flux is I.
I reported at 16.3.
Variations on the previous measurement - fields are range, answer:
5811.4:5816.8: 16.4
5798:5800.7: 16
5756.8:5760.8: 15.6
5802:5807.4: 16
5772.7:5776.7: 15.8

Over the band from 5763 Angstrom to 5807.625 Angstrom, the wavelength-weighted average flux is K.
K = 15.6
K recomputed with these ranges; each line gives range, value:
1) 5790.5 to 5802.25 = 15.8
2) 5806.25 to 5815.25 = 16.3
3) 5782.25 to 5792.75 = 15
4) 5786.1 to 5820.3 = 15.9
